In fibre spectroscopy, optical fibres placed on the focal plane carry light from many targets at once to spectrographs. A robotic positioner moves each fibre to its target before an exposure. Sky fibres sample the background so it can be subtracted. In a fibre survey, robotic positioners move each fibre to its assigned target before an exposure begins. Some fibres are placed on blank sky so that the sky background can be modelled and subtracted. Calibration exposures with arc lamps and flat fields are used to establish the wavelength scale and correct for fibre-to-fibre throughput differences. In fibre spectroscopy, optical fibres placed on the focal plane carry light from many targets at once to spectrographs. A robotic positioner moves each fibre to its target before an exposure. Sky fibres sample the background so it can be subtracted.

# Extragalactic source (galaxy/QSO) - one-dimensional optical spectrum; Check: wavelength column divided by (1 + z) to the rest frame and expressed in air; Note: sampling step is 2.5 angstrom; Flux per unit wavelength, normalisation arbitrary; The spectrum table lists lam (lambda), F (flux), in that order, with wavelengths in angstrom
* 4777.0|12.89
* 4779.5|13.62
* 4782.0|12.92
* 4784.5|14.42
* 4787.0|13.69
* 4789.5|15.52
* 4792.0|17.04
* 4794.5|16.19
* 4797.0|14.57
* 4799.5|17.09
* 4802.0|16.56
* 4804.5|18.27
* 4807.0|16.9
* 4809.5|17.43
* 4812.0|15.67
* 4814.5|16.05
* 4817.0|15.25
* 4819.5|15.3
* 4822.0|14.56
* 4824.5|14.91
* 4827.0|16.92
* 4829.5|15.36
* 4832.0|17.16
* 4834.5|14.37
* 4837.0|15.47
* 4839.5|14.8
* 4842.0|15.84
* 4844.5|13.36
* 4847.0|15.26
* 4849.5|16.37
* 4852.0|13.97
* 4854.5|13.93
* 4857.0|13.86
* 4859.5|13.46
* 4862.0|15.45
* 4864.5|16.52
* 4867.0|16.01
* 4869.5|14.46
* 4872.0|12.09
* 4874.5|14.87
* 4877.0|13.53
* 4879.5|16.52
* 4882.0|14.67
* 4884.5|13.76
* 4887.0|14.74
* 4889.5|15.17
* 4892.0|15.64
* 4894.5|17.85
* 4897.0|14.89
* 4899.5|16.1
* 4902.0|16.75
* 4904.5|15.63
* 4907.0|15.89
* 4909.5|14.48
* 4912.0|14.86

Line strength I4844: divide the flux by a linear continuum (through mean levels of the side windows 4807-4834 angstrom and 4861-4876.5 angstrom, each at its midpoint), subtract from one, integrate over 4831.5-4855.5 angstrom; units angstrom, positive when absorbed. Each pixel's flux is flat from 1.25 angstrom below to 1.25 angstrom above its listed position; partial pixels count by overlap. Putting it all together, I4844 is 0.58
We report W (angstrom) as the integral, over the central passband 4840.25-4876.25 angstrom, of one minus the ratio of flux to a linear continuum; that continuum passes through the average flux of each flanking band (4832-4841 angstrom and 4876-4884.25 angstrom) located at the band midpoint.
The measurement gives 0.9 angstrom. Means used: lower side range 15.2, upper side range 14.8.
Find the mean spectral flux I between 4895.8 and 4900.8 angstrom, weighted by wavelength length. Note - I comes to 15.5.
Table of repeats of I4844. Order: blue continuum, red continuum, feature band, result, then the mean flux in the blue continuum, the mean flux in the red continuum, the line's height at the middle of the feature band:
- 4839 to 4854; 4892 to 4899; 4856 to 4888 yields 2.0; 14.9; 16.2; 15.6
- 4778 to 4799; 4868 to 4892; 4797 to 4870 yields -4.3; 14.8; 14.5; 14.7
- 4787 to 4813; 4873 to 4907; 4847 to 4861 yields 1.2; 16.4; 15.4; 15.8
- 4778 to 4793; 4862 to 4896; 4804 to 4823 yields -1.9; 14.5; 15.1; 14.6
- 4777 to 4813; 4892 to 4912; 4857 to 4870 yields 0.6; 15.6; 15.9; 15.8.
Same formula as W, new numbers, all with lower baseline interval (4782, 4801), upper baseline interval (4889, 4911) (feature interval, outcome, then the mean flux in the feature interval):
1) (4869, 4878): 1.2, 13.7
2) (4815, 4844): 0.2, 15.4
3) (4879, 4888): 0.6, 14.8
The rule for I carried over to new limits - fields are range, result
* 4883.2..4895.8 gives 15.4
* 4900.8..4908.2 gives 16.1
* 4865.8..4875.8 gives 14.3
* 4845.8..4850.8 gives 15.8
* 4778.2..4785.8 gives 13.6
